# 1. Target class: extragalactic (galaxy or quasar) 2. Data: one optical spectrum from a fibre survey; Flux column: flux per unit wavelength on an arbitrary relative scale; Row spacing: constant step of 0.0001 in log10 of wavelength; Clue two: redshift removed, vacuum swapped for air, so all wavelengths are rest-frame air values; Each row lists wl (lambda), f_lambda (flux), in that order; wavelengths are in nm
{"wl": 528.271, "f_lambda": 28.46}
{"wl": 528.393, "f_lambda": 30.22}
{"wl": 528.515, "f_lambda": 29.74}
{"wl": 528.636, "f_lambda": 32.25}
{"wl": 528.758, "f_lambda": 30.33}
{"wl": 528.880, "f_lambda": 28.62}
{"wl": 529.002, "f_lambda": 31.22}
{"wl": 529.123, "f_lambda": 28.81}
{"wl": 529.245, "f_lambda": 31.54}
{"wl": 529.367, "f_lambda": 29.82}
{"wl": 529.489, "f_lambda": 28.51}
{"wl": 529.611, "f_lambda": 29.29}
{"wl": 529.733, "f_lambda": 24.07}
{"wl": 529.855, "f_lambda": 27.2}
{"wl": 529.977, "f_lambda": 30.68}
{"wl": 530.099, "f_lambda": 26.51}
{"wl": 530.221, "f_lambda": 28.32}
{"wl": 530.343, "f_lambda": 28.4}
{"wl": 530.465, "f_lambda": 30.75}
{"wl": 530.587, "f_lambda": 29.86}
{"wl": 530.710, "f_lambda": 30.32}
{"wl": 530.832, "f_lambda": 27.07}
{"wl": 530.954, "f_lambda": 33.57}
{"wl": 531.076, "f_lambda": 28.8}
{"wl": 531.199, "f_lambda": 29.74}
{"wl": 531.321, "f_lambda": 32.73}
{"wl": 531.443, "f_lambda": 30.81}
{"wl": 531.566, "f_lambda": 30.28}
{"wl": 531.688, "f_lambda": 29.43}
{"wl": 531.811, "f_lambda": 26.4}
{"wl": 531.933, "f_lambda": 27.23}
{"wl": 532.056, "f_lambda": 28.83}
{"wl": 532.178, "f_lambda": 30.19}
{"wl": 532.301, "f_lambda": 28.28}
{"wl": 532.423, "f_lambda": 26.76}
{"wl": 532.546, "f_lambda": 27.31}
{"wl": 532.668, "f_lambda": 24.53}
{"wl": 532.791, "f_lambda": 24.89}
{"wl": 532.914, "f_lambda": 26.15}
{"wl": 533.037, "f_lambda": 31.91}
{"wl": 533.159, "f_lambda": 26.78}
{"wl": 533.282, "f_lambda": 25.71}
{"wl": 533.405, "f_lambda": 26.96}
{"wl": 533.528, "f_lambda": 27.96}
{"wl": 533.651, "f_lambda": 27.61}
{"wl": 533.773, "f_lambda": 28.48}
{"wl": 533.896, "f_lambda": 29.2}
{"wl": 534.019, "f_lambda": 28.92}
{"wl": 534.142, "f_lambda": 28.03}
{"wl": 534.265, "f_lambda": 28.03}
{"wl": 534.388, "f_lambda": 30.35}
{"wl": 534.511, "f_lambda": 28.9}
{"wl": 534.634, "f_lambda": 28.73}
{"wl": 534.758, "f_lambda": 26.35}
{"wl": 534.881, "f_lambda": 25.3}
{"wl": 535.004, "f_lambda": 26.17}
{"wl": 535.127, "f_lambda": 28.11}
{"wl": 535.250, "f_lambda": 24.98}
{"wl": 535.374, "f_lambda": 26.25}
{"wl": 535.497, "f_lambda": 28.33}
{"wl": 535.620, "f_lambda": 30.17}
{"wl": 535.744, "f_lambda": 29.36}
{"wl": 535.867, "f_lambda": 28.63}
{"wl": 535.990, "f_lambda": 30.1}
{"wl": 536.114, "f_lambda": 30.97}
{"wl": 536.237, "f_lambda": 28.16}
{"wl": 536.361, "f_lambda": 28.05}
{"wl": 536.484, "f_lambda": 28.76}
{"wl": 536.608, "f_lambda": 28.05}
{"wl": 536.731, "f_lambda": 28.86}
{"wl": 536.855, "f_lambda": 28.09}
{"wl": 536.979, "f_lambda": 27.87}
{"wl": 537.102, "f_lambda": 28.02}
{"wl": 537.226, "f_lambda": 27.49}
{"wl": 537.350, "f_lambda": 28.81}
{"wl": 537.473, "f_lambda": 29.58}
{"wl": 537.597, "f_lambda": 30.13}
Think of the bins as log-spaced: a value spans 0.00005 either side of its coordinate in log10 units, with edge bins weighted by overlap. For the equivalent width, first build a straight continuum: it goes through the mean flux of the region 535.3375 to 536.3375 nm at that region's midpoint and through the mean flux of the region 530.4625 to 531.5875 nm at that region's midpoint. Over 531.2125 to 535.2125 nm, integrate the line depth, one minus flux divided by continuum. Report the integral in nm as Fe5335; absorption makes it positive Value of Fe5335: 0.231 nm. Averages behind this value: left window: 30.4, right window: 29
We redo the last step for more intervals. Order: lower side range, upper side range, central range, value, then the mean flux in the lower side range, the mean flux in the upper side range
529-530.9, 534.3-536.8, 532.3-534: 0.07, 28.9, 28.2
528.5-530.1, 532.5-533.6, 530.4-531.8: -0.10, 29.3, 26.9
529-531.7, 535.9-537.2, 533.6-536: 0.07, 29.4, 28.7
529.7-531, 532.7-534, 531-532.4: -0.05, 28.8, 27.5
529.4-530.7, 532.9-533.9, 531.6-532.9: 0.03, 28.5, 27.9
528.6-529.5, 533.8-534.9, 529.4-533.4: 0.12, 30.2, 28.3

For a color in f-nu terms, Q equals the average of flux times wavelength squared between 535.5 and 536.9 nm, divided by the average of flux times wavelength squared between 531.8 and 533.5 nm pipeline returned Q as 1.08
